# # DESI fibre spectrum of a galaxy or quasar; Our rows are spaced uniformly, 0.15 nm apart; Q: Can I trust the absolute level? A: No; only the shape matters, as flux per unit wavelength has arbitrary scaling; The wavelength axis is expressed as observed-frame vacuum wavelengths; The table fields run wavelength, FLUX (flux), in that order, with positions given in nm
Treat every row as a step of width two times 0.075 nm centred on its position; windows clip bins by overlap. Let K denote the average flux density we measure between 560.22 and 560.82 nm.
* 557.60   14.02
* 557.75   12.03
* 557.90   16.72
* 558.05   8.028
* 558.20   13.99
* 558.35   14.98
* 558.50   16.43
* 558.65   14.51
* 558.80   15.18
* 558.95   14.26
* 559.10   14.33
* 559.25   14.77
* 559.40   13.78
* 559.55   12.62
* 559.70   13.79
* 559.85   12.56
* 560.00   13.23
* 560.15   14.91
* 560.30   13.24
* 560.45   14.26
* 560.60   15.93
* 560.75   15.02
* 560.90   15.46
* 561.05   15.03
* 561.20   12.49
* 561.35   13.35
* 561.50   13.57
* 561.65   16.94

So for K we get 14.6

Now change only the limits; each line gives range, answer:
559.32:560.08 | 13.2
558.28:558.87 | 15.3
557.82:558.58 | 14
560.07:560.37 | 14.1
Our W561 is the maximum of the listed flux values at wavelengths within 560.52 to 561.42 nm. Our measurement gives 15.93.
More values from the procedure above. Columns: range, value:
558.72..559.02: 15.18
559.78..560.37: 14.91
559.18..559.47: 14.77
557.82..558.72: 16.72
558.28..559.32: 16.43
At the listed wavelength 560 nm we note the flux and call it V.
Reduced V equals 13.23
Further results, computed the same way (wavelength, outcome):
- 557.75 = 12.03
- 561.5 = 13.57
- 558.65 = 14.51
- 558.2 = 13.99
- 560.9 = 15.46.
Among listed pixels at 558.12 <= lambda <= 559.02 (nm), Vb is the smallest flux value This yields 13.99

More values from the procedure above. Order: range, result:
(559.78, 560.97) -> 12.56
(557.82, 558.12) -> 8.028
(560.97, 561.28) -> 12.49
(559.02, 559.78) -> 12.62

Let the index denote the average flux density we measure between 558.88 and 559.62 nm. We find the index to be 14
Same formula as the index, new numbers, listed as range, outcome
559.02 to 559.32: 14.5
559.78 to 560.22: 13.6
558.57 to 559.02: 14.7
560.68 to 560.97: 15.2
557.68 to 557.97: 14.4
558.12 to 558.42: 14.4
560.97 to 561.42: 13.6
